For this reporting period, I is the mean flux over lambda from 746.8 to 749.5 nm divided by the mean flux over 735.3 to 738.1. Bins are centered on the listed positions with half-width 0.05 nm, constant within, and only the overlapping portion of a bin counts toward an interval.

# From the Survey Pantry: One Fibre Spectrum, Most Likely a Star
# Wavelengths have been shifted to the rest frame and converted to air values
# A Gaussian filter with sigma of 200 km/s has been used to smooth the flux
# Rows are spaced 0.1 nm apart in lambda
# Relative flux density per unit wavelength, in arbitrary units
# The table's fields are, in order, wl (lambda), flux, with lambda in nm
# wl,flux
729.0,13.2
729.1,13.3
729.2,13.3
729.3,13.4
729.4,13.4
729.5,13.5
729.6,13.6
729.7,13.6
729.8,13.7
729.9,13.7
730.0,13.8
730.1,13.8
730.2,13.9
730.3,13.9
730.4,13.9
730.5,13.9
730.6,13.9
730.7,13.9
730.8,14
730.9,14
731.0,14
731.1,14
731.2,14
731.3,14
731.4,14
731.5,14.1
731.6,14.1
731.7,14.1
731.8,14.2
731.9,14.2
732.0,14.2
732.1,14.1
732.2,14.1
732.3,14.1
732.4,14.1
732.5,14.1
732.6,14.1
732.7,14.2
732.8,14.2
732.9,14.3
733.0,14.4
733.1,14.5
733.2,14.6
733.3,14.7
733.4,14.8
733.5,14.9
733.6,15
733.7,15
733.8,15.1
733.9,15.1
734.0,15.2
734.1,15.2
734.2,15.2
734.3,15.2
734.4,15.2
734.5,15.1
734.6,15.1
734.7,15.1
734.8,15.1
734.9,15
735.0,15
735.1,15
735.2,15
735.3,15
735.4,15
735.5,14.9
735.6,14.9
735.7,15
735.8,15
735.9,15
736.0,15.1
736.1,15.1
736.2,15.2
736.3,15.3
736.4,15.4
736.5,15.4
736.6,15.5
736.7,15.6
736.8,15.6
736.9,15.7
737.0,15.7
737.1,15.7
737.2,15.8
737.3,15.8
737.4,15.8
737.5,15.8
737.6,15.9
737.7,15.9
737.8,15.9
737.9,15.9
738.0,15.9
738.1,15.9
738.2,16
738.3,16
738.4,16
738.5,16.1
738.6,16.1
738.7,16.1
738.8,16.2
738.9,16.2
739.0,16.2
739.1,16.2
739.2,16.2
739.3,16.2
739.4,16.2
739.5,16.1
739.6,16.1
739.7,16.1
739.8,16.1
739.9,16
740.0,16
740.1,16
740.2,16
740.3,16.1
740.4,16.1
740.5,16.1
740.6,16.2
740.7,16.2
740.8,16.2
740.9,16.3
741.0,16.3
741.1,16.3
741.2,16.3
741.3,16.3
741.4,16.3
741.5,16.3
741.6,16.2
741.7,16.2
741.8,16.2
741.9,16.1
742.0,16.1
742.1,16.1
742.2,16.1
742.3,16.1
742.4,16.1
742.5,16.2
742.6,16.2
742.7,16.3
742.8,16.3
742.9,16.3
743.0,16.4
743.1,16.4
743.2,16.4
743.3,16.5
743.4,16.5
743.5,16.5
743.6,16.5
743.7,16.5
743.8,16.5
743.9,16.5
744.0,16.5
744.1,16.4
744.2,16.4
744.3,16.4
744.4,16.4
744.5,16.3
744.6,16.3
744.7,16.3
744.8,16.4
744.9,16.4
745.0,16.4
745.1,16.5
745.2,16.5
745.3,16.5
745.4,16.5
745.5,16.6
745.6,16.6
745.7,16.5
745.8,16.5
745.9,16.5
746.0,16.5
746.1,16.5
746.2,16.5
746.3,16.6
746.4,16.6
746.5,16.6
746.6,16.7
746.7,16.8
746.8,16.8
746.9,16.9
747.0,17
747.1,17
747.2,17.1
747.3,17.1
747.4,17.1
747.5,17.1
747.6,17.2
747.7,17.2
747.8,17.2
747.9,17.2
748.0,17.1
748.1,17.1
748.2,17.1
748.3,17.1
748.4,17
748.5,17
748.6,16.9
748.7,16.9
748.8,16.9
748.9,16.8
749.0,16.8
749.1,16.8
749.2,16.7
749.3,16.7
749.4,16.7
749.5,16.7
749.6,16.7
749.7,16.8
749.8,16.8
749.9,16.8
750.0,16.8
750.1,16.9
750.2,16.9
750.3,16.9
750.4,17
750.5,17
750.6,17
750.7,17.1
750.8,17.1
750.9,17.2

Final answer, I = 1.1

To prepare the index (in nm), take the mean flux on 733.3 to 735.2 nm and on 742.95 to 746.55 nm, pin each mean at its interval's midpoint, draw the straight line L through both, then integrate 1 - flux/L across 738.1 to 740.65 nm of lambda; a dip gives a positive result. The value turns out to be -0.06 nm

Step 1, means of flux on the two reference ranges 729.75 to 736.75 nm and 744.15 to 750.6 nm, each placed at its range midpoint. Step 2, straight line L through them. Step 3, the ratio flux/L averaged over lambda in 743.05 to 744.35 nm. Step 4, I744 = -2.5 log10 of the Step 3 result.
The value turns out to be -0.02 mag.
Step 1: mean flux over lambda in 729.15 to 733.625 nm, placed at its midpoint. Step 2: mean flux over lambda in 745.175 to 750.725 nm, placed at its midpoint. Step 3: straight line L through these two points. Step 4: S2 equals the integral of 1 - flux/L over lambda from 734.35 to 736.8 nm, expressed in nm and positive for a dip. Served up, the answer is -0.06 nm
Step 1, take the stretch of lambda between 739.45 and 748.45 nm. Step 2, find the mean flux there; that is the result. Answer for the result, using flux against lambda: 16.5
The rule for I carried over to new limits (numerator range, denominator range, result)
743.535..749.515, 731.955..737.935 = 1.11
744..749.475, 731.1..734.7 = 1.15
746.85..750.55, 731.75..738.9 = 1.12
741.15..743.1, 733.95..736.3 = 1.08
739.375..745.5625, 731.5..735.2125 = 1.11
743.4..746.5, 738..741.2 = 1.02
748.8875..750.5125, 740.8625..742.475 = 1.04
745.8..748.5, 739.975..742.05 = 1.04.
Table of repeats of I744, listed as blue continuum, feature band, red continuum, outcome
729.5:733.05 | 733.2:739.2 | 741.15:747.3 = -0.04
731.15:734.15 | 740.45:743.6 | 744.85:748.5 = -0.02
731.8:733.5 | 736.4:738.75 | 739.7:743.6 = -0.03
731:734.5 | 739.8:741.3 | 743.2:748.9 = -0.03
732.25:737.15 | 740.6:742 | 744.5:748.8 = -0.02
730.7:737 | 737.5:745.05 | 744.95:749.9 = -0.02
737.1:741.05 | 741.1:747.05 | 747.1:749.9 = 0.01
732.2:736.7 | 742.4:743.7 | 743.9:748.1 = -0.01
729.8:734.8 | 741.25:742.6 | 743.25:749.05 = -0.01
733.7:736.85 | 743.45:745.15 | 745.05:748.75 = 0.00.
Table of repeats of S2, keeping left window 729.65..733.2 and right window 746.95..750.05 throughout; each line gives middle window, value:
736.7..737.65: -0.046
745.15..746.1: -0.004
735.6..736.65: -0.024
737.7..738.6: -0.046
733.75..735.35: -0.058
